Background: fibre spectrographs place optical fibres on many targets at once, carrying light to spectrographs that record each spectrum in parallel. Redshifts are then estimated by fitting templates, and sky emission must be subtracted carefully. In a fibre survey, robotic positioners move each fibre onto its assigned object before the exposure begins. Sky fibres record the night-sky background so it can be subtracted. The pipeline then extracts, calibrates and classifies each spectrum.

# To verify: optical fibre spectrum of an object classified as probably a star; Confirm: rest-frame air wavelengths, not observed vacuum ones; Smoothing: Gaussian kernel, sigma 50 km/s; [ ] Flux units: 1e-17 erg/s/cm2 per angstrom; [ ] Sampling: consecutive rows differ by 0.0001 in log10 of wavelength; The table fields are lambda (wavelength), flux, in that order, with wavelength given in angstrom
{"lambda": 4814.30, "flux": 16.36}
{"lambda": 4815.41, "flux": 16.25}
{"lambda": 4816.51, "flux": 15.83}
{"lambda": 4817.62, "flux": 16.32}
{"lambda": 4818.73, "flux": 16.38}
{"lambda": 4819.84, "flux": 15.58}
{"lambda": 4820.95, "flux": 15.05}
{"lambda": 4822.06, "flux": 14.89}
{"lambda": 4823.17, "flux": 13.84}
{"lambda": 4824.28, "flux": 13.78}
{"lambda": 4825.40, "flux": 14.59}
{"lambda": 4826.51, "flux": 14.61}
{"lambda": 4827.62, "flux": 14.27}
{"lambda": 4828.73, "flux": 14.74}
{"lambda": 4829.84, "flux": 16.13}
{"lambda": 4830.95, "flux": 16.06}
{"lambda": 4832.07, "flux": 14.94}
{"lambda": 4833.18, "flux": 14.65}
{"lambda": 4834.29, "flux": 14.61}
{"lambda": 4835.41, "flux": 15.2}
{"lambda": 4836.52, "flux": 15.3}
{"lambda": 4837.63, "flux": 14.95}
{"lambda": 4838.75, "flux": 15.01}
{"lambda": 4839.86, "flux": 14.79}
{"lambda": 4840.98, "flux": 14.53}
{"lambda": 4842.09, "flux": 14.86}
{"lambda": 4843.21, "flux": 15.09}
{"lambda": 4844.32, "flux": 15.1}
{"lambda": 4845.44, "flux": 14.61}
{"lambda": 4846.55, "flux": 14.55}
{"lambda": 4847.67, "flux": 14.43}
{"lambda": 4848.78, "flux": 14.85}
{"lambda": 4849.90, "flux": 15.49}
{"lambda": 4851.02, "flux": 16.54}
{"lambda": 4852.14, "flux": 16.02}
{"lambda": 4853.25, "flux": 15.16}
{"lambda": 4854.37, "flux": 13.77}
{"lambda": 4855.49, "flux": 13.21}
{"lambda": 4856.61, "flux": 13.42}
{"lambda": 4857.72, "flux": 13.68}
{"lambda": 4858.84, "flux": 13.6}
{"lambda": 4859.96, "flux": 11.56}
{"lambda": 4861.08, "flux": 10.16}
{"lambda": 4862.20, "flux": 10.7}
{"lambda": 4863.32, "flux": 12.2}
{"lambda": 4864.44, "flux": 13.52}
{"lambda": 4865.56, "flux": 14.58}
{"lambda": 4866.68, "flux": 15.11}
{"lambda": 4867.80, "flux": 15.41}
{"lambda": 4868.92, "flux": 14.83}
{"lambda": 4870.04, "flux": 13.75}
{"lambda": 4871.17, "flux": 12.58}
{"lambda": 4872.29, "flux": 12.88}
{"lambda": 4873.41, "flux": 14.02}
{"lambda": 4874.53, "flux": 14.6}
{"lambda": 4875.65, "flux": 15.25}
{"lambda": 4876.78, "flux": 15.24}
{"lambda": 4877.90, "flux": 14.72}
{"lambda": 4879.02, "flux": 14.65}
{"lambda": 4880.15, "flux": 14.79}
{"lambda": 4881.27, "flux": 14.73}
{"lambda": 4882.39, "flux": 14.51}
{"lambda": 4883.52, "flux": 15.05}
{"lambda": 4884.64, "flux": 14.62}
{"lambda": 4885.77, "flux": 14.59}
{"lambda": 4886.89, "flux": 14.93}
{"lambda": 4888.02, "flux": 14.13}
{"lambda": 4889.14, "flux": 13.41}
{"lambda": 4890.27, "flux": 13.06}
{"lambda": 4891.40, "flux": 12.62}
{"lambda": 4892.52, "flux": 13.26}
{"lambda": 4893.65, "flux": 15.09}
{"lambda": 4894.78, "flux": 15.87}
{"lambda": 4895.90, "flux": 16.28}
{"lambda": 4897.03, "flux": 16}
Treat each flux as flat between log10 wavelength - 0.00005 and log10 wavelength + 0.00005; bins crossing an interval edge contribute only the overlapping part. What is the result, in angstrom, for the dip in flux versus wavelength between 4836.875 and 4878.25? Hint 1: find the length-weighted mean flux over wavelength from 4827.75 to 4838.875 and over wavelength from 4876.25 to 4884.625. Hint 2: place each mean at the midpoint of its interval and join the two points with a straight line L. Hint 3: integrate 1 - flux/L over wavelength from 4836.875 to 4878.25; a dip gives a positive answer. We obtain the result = 2.16 angstrom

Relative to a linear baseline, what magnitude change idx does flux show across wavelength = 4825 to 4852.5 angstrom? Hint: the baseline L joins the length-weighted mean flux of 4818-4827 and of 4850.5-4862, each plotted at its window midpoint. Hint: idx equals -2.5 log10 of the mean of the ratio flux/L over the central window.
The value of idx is -0.06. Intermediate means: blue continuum 14.9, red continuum 13.6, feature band 15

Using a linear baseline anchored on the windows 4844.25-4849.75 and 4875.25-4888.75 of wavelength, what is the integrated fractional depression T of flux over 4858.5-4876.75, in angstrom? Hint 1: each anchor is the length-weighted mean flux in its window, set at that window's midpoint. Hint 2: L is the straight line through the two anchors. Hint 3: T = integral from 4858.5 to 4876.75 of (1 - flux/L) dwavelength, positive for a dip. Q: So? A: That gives 1.57 angstrom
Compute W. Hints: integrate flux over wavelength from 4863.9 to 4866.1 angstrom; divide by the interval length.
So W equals 14.1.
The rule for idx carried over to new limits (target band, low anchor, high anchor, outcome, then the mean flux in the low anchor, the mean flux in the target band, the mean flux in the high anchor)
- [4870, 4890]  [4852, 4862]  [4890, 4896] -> -0.035 mag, 13.2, 14.4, 14.3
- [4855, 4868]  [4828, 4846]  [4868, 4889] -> 0.129 mag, 15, 13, 14.4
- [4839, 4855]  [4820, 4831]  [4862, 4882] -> -0.037 mag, 14.8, 15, 14.2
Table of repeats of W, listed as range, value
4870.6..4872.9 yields 12.7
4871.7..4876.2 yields 14.2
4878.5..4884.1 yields 14.7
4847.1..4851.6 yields 15.3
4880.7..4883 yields 14.6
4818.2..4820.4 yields 16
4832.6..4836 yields 14.8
